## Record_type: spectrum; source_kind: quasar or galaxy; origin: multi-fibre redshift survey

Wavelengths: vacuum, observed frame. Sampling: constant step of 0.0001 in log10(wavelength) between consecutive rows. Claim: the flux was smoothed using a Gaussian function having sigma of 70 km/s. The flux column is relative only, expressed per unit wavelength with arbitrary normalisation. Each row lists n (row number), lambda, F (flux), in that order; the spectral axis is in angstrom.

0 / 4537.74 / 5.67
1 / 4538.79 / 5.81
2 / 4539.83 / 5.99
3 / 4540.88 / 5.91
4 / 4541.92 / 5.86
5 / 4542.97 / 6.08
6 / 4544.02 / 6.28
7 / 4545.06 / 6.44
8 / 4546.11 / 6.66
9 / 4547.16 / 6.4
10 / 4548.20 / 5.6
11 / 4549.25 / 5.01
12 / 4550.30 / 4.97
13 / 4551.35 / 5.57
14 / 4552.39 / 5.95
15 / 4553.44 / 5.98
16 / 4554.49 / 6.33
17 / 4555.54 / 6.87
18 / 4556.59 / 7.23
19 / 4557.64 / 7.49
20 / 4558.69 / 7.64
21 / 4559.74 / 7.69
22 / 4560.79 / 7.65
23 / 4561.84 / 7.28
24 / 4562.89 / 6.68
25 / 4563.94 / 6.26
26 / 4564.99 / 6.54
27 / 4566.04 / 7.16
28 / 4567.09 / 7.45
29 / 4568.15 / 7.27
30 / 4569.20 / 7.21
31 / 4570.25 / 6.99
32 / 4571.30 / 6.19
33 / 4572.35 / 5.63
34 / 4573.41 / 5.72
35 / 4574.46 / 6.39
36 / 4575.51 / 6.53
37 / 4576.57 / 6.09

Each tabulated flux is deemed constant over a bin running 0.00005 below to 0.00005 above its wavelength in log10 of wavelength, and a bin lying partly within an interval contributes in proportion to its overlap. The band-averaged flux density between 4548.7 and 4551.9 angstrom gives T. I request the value 5.2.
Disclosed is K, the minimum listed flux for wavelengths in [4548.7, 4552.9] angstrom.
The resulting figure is 4.97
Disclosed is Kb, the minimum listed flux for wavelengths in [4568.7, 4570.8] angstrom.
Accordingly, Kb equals 6.99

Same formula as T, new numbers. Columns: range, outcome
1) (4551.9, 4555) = 6.08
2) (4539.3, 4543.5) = 5.96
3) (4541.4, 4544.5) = 6.06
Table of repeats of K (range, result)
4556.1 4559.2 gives 7.23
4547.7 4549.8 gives 5.01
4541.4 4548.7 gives 5.6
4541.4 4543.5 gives 5.86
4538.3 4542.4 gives 5.81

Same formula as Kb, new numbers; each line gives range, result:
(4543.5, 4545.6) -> 6.28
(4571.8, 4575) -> 5.63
